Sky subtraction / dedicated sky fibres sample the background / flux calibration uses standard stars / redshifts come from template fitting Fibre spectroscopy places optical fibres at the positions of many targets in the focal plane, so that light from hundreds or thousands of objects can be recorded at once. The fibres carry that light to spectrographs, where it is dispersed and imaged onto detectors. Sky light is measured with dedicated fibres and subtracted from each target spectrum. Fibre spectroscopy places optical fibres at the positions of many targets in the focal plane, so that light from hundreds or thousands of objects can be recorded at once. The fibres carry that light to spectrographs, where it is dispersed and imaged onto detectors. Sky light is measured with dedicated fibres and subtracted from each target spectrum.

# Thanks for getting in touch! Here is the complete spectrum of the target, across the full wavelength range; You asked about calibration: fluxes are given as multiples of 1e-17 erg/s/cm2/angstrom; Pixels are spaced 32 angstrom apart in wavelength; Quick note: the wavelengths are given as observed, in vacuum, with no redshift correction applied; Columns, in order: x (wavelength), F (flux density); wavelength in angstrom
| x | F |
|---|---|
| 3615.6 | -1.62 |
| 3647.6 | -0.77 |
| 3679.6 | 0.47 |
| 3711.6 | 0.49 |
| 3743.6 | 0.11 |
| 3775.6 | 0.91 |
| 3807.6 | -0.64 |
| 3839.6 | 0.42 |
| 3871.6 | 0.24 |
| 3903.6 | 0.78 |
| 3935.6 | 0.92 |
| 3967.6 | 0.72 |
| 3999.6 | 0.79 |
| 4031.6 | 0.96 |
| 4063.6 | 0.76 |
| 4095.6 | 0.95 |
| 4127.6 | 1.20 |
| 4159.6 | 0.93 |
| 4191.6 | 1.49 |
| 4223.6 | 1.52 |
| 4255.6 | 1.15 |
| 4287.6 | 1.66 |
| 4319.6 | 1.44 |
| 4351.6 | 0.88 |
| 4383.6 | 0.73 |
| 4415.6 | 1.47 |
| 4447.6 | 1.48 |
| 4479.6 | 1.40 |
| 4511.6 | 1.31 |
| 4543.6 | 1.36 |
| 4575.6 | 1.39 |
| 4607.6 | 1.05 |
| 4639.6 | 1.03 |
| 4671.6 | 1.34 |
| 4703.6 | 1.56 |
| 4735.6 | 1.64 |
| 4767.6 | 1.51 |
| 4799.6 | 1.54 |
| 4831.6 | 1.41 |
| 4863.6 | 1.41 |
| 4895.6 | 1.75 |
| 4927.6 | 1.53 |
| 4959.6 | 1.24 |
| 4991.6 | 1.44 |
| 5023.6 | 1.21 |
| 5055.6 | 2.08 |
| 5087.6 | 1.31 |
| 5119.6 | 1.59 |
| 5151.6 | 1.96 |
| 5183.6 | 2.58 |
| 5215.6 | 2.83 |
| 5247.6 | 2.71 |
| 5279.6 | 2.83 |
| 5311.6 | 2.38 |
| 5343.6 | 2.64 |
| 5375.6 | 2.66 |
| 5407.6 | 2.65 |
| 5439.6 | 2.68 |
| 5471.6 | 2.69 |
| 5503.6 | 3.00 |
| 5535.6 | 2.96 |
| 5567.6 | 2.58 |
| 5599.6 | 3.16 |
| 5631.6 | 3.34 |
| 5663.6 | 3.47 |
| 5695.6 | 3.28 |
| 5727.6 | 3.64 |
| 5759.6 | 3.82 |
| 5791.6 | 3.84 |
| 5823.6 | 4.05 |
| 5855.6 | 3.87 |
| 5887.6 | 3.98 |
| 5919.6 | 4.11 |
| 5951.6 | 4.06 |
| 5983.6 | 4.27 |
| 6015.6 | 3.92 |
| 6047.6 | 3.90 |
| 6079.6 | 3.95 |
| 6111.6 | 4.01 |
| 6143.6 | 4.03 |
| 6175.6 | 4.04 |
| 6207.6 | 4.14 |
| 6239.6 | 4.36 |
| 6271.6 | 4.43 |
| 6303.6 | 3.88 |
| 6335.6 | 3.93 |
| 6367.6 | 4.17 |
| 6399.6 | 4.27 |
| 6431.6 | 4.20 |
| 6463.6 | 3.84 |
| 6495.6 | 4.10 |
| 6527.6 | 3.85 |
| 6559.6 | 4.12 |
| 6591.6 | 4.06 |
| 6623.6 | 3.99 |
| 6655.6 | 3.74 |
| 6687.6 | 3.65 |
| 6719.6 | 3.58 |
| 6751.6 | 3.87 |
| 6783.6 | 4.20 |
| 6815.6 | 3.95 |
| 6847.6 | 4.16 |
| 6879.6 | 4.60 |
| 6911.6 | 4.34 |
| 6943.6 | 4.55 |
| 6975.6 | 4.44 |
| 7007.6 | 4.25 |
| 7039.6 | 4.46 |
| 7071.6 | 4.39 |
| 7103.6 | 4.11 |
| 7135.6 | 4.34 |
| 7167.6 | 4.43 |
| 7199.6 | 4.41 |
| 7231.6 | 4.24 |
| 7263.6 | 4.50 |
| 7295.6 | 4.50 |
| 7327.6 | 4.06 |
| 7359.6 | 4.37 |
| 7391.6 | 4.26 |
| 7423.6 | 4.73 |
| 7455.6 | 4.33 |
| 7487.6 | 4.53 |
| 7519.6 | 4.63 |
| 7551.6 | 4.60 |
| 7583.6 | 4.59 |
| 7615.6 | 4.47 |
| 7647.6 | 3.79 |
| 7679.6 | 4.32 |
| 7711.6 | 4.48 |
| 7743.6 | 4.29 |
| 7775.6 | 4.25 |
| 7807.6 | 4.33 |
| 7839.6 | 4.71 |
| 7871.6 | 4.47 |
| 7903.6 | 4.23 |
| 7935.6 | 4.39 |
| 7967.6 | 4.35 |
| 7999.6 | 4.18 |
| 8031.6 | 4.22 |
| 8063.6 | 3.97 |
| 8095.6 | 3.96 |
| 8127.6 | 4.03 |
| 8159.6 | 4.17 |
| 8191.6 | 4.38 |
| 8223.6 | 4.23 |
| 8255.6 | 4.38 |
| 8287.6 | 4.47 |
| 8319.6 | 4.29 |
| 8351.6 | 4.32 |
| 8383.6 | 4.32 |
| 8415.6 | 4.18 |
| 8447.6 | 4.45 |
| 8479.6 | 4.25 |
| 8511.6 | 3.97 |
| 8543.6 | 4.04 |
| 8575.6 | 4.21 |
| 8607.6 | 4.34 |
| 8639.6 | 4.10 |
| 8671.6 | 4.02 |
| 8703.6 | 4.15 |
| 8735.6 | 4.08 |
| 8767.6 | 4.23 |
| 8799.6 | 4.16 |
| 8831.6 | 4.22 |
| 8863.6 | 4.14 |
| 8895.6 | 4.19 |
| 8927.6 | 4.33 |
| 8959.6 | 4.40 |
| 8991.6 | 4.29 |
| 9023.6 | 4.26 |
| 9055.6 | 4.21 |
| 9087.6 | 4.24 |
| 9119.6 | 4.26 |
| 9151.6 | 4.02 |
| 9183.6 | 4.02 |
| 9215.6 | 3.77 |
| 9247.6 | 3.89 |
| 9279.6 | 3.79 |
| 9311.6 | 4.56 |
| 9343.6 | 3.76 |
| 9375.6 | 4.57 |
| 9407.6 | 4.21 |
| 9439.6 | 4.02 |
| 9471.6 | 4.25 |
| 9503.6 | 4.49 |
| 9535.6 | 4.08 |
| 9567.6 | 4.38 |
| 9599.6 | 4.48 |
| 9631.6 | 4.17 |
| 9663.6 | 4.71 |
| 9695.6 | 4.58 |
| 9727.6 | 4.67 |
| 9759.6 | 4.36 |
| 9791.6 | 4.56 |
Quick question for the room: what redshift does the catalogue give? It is 0.29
